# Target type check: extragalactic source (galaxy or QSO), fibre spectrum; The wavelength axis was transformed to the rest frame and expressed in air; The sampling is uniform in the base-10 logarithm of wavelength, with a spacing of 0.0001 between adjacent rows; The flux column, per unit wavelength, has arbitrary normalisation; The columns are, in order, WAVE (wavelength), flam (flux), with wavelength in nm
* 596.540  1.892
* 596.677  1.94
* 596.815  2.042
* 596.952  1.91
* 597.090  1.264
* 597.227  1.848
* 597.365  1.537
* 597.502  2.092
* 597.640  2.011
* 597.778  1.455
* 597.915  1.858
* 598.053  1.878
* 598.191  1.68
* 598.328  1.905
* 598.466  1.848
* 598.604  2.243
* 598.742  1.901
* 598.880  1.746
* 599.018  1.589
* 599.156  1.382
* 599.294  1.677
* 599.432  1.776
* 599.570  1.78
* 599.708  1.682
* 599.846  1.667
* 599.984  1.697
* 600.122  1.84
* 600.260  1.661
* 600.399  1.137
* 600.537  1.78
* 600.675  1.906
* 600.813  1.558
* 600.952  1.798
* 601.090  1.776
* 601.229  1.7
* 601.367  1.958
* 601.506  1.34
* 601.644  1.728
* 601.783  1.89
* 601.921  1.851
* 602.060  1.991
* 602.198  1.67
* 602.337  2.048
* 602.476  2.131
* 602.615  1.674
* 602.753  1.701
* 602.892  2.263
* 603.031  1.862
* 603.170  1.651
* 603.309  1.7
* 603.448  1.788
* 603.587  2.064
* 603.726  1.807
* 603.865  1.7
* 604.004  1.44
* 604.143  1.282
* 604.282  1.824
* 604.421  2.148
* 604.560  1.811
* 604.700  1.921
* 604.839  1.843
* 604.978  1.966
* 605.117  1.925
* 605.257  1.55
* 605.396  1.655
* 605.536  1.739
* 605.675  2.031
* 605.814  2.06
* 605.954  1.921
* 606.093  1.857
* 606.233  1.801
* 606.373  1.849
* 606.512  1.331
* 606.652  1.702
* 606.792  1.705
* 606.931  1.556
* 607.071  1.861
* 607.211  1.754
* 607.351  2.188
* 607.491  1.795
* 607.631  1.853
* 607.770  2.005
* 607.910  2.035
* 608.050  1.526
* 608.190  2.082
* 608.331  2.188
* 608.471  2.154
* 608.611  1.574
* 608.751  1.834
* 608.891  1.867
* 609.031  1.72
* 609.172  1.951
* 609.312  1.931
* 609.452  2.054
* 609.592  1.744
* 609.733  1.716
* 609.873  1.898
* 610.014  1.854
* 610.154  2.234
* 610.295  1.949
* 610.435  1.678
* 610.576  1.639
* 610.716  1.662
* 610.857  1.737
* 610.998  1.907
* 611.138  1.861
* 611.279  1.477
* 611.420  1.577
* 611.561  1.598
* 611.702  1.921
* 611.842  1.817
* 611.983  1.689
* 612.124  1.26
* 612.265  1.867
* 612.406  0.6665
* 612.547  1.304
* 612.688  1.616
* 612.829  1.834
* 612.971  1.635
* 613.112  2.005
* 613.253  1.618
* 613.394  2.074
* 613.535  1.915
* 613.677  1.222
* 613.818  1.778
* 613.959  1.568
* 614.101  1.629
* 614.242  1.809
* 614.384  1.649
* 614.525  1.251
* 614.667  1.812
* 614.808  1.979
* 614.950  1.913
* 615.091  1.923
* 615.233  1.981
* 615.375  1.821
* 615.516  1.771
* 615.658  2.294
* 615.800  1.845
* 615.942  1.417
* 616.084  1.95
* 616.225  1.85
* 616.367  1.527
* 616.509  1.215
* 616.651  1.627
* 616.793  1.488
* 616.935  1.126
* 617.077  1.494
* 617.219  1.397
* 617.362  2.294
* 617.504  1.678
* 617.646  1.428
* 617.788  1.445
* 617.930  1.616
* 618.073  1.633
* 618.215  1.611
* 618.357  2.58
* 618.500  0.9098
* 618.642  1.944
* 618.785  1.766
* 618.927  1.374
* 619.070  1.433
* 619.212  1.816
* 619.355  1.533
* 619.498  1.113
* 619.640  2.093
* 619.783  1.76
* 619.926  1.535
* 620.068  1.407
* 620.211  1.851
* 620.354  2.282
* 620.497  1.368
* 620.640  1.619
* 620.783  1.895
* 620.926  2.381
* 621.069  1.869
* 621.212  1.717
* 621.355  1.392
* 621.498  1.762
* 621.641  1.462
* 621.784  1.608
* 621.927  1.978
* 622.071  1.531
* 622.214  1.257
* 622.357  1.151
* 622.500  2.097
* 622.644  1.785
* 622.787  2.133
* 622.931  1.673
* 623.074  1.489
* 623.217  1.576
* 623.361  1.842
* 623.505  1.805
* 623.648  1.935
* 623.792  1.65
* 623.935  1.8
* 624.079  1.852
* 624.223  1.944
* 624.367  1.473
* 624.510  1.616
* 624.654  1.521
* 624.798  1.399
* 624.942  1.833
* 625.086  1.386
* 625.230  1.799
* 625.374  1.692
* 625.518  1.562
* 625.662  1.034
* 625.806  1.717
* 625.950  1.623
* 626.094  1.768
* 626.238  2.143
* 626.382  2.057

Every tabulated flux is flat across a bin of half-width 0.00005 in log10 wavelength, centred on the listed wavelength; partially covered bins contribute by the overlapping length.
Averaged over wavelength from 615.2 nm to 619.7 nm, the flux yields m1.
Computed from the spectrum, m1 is 1.65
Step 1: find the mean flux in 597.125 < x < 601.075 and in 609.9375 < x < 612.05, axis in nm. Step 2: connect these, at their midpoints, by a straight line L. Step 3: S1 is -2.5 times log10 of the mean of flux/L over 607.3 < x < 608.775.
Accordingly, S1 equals -0.096 mag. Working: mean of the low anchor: 1.74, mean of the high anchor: 1.77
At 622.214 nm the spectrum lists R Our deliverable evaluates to 1.257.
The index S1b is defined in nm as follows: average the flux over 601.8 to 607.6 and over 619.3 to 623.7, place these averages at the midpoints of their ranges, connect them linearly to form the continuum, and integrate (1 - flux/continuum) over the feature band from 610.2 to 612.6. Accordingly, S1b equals 0.19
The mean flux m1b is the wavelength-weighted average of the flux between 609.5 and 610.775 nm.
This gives 1.83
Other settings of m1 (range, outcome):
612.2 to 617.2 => 1.67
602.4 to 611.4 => 1.83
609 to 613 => 1.72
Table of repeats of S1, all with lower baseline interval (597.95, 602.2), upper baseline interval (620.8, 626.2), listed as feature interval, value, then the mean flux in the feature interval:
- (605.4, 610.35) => -0.08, 1.86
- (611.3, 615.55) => 0.02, 1.68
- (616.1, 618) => 0.09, 1.56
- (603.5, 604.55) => -0.01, 1.76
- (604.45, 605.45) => -0.06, 1.83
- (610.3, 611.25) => -0.02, 1.75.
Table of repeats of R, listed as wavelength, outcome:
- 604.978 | 1.966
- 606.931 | 1.556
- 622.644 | 1.785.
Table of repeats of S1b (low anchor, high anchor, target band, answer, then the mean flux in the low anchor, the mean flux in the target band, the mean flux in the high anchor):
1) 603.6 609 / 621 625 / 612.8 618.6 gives 0.15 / 1.82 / 1.7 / 1.68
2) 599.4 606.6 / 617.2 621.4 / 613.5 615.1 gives 0.03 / 1.78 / 1.69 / 1.7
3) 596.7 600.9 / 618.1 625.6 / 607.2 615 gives -0.22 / 1.75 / 1.76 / 1.69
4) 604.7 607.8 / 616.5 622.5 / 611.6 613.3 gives 0.13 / 1.82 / 1.6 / 1.64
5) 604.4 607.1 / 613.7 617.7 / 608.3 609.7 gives -0.10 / 1.8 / 1.89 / 1.69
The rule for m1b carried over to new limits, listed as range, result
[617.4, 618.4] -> 1.71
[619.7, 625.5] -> 1.7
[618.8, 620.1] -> 1.58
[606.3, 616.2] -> 1.77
